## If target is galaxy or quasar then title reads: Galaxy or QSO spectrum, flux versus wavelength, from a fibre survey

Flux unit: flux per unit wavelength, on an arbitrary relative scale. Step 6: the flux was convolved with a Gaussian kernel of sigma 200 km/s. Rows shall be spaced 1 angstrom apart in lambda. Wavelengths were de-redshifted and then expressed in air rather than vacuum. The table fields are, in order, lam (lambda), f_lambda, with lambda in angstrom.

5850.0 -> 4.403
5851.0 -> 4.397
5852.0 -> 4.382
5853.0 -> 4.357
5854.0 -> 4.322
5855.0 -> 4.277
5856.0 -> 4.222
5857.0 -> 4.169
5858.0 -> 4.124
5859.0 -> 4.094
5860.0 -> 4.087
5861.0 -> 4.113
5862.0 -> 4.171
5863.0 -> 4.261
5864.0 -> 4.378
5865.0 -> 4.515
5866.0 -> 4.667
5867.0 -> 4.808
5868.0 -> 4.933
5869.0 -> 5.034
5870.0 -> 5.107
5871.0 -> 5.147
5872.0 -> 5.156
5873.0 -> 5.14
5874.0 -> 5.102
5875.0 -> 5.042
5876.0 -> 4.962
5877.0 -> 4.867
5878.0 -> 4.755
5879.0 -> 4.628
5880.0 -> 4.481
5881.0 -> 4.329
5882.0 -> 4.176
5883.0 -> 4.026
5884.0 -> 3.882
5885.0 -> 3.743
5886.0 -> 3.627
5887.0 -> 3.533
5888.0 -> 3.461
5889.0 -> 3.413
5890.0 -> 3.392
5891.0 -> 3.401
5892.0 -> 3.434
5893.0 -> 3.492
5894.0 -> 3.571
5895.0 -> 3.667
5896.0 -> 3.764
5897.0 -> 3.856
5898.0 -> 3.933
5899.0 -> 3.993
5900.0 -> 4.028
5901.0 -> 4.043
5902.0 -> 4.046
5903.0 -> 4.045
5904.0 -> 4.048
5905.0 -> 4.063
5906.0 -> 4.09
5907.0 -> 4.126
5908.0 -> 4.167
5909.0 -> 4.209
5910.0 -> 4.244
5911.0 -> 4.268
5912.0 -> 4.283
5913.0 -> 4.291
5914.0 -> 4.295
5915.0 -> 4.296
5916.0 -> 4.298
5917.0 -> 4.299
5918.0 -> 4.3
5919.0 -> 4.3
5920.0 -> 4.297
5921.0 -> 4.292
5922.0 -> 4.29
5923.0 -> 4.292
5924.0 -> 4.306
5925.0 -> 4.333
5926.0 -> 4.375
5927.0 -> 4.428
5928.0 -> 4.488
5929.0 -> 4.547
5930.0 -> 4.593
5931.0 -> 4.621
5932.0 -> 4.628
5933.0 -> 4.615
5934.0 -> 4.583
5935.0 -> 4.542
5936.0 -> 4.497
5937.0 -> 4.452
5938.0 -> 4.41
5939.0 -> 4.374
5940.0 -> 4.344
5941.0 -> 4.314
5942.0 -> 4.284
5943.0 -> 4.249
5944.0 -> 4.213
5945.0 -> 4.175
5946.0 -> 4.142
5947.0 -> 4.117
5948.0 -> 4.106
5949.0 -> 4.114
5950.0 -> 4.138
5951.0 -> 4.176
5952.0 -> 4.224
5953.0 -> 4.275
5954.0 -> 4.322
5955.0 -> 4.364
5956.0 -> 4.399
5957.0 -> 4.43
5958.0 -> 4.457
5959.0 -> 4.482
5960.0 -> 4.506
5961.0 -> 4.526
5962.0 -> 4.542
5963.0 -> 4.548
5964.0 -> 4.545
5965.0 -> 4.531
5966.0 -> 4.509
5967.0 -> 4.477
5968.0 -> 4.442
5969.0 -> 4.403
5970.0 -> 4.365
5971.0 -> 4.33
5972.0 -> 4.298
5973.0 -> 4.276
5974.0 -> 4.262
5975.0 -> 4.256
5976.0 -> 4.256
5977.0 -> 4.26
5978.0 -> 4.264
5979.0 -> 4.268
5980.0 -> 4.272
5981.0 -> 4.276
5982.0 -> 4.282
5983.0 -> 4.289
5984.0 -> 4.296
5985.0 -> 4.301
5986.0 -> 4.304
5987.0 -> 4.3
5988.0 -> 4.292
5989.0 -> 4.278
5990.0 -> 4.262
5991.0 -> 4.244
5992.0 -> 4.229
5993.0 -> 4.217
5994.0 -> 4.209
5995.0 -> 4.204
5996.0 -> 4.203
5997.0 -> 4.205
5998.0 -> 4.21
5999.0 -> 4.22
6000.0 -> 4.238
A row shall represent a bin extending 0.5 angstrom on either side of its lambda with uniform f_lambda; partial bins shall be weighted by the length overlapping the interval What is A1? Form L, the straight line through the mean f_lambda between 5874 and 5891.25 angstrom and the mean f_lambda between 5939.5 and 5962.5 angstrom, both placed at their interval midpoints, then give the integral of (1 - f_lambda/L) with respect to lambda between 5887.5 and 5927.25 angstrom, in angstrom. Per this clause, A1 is 1.5 angstrom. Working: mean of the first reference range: 4.14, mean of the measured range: 4.04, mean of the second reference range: 4.3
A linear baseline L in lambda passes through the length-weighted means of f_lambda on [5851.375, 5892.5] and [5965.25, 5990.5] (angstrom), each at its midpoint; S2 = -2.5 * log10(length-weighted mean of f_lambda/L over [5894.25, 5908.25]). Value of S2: 0.09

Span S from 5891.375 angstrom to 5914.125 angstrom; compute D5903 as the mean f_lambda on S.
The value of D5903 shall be 3.99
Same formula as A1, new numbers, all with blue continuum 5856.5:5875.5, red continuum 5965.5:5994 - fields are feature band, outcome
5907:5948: 1.0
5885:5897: 2.7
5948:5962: 0.1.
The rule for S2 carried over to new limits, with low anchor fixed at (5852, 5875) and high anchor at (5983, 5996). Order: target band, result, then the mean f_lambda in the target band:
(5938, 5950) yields 0.04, 4.23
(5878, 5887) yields 0.10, 4.12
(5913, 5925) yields 0.03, 4.3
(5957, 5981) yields -0.02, 4.39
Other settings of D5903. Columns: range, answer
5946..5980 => 4.34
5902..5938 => 4.33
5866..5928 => 4.24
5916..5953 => 4.34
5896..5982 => 4.31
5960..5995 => 4.34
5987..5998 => 4.24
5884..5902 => 3.68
